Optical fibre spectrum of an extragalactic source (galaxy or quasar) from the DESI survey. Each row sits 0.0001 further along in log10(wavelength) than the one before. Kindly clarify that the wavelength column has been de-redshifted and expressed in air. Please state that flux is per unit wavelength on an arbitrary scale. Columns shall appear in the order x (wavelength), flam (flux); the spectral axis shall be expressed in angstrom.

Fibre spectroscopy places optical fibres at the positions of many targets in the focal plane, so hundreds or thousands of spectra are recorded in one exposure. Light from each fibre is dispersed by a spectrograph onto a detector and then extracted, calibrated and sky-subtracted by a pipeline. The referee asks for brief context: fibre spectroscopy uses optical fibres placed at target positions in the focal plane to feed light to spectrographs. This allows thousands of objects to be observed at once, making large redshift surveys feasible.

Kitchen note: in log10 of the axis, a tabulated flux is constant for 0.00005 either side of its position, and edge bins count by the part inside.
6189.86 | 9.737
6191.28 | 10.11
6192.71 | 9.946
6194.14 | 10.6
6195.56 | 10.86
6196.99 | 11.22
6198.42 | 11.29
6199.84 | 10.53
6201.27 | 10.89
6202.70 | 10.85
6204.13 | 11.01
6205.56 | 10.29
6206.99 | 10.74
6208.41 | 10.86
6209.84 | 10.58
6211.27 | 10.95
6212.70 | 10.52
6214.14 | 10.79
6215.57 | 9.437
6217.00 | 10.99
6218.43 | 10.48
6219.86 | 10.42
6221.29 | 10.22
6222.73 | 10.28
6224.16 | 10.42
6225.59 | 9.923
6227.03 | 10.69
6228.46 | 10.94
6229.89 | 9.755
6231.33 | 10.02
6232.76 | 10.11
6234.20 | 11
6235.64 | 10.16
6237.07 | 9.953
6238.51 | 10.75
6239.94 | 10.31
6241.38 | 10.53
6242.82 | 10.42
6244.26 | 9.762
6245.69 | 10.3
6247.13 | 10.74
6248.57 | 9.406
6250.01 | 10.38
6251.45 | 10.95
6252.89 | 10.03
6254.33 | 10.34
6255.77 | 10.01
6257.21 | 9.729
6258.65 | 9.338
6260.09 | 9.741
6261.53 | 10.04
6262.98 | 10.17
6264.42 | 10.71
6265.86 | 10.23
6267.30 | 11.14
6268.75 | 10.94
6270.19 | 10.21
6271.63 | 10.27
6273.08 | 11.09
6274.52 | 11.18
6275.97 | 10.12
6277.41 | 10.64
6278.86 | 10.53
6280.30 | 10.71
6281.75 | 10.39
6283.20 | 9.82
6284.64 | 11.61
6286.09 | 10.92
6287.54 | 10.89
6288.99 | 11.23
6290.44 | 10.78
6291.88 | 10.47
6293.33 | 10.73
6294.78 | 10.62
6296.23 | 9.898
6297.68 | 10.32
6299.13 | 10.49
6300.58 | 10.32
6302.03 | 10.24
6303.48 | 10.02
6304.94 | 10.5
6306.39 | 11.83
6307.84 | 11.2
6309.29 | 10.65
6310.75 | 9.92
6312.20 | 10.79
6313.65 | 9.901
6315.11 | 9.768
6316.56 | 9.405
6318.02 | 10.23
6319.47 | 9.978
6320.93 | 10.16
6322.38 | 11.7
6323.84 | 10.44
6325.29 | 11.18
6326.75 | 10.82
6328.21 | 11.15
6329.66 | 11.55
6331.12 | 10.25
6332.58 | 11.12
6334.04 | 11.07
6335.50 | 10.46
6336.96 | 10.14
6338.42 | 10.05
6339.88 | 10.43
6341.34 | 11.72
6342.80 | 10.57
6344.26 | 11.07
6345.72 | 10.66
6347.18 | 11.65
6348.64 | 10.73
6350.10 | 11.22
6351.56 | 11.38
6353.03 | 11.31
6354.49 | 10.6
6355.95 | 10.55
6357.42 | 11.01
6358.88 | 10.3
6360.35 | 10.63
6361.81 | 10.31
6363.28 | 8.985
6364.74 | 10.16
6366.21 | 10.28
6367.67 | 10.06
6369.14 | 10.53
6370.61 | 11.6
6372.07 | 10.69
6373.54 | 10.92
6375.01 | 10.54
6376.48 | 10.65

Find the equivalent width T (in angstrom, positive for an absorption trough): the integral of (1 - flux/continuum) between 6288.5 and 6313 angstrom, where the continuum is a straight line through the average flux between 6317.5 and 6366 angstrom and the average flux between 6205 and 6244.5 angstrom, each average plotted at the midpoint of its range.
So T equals 0.1 angstrom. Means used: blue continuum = 10.4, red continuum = 10.7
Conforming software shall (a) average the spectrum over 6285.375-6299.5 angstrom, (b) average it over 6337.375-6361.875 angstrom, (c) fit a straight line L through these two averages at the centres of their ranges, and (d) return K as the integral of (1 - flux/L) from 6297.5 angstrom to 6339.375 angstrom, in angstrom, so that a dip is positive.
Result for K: 0.7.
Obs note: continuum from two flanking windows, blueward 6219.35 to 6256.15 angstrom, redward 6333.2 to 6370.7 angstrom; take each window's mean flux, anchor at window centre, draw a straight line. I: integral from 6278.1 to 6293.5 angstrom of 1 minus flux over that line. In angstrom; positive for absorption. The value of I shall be -0.4 angstrom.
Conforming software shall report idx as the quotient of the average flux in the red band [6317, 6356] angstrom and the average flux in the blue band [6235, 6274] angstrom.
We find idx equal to 1.05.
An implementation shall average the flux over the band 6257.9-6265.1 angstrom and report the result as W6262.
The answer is 9.99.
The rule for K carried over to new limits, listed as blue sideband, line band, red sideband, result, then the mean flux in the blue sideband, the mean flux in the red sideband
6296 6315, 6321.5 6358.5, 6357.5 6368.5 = -2.2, 10.5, 10.2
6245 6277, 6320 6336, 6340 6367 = -0.4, 10.3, 10.7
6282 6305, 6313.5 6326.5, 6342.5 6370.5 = 0.3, 10.5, 10.7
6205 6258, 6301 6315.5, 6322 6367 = 0.2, 10.4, 10.7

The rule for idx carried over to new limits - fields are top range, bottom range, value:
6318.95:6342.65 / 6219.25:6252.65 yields 1.04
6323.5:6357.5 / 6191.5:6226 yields 1.03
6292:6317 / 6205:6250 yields 1.00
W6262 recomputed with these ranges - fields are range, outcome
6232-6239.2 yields 10.4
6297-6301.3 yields 10.4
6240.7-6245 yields 10.2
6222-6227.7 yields 10.3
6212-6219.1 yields 10.4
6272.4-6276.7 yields 10.8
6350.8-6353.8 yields 11.3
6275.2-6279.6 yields 10.4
